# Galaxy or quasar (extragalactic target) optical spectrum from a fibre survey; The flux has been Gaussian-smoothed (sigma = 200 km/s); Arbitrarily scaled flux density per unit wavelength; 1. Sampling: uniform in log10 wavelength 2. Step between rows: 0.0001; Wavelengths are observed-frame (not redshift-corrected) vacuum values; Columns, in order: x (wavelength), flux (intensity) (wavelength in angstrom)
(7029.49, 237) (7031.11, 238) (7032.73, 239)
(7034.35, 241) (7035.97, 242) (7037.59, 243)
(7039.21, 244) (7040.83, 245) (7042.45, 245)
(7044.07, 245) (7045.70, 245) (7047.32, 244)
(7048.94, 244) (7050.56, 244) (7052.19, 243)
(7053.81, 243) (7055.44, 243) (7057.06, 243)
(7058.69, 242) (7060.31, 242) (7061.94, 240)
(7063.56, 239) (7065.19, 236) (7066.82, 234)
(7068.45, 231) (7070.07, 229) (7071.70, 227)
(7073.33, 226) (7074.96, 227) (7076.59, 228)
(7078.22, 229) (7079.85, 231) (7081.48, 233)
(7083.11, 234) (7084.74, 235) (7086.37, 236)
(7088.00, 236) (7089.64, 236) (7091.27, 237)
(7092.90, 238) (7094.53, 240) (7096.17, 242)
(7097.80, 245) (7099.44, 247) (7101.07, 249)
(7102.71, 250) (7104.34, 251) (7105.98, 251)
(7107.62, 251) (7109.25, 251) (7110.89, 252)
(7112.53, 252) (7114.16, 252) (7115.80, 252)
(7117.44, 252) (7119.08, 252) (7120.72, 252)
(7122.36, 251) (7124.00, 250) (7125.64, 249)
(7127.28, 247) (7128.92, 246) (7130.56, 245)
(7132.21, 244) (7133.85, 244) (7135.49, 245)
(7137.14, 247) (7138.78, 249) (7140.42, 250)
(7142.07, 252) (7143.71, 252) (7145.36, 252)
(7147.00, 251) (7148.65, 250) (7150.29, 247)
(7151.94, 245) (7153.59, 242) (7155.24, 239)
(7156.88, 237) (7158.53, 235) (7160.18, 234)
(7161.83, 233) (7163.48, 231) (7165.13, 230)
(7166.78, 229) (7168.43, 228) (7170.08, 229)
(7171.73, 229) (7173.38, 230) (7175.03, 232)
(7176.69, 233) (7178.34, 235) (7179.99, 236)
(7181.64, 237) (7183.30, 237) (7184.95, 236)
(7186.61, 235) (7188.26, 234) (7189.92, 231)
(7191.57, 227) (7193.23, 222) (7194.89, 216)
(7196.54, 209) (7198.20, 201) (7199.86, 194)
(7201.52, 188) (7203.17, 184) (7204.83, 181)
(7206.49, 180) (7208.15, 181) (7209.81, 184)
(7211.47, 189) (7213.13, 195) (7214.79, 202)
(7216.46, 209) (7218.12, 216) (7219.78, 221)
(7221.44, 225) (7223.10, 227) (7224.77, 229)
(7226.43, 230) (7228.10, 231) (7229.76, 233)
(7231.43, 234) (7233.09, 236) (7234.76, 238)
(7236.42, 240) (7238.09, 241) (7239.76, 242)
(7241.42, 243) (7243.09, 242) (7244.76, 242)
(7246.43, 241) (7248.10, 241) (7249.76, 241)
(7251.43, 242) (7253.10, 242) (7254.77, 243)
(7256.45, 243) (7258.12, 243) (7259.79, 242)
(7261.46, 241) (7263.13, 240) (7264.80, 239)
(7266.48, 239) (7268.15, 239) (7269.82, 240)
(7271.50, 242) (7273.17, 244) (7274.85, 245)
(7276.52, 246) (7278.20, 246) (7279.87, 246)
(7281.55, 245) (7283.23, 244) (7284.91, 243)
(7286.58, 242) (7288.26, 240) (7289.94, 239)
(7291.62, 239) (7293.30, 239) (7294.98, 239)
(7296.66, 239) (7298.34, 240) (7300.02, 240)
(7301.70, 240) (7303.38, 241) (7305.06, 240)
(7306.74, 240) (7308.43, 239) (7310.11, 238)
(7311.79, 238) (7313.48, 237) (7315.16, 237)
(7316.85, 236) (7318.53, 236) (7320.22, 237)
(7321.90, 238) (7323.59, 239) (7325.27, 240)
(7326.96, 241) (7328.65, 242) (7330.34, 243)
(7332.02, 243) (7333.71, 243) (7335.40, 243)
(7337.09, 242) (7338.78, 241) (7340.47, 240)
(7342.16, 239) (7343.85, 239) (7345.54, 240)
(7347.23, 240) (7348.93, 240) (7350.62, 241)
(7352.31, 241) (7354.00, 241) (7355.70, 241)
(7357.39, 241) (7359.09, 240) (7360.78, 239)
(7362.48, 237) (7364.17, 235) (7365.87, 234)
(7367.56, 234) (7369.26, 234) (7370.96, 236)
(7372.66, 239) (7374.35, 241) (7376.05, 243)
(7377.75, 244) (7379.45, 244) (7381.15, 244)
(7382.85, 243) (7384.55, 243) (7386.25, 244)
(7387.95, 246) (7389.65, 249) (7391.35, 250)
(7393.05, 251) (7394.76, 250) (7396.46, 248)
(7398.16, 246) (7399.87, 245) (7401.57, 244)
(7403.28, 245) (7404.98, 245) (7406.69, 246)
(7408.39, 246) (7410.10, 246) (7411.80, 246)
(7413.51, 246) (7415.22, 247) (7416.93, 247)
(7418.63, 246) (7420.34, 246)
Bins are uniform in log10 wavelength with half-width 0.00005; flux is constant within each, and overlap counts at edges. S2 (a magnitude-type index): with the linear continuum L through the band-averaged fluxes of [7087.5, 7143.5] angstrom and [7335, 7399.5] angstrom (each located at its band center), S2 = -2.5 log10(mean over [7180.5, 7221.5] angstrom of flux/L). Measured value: 0.17 mag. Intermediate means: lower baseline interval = 247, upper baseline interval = 242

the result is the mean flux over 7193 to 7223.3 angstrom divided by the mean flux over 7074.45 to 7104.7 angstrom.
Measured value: 0.84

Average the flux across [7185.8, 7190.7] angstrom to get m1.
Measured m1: 233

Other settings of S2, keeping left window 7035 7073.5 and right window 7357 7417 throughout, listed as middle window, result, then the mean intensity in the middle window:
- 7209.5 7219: 0.205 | 200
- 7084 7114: -0.018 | 245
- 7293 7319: 0.017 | 239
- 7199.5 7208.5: 0.293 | 184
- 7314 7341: 0.012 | 240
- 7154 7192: 0.037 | 233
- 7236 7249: 0.001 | 242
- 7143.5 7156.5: -0.025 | 247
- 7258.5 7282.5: -0.001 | 242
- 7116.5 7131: -0.038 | 249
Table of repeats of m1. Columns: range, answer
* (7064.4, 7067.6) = 235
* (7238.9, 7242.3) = 243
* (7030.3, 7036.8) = 240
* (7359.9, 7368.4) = 236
